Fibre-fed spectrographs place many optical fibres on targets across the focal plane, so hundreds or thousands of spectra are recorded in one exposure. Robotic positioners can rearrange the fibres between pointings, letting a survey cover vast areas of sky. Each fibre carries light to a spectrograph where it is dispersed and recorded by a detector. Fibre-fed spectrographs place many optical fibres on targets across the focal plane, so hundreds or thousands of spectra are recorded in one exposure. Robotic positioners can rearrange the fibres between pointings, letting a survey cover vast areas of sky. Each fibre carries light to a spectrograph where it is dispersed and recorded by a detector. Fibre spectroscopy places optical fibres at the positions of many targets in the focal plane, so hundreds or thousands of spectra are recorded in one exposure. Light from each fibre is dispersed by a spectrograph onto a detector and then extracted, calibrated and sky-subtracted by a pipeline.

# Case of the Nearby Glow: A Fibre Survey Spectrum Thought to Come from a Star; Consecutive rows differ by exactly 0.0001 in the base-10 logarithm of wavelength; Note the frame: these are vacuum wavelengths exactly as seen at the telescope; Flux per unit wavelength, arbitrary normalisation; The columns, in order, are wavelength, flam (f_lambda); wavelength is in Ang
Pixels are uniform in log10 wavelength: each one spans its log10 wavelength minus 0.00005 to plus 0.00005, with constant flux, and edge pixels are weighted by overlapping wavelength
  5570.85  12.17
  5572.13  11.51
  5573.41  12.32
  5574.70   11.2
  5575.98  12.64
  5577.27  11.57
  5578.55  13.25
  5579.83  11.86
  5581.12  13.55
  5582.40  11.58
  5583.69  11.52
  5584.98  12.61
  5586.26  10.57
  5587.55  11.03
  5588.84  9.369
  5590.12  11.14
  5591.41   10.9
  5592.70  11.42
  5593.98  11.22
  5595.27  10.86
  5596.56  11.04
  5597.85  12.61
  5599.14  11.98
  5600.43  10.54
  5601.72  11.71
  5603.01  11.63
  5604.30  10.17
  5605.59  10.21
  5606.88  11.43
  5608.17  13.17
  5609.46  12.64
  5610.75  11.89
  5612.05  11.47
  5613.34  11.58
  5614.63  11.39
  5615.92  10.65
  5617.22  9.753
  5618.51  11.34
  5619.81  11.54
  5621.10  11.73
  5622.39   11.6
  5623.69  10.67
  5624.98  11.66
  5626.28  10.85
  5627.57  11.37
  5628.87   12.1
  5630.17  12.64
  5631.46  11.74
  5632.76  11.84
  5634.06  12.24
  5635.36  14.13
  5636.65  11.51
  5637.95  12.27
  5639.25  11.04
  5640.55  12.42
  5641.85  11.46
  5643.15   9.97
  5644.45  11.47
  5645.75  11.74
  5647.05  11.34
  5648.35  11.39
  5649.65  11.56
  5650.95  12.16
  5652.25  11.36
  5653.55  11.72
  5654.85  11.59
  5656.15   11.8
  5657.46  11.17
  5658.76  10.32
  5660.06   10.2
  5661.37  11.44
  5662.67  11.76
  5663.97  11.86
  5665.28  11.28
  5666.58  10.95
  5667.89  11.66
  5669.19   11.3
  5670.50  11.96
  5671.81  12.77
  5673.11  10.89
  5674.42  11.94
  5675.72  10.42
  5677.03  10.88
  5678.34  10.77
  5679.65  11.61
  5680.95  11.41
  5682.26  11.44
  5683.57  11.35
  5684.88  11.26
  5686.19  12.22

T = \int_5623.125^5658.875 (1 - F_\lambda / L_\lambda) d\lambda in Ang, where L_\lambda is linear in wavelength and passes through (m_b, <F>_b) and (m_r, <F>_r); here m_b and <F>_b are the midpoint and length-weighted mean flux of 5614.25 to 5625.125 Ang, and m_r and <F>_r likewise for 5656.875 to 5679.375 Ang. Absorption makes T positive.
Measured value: -1.5 Ang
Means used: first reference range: 11.1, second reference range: 11.3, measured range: 11.6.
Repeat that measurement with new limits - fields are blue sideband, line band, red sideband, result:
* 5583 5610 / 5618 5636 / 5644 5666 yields -0.7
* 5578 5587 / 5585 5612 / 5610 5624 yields 0.9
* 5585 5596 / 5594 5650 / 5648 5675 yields -1.9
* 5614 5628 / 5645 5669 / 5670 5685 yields -0.2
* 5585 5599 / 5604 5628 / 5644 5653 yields 0.0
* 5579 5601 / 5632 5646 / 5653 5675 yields -0.5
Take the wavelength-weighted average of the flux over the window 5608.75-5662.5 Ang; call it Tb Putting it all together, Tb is 11.5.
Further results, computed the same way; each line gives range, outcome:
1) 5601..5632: 11.5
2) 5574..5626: 11.5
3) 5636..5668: 11.4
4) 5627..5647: 11.8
